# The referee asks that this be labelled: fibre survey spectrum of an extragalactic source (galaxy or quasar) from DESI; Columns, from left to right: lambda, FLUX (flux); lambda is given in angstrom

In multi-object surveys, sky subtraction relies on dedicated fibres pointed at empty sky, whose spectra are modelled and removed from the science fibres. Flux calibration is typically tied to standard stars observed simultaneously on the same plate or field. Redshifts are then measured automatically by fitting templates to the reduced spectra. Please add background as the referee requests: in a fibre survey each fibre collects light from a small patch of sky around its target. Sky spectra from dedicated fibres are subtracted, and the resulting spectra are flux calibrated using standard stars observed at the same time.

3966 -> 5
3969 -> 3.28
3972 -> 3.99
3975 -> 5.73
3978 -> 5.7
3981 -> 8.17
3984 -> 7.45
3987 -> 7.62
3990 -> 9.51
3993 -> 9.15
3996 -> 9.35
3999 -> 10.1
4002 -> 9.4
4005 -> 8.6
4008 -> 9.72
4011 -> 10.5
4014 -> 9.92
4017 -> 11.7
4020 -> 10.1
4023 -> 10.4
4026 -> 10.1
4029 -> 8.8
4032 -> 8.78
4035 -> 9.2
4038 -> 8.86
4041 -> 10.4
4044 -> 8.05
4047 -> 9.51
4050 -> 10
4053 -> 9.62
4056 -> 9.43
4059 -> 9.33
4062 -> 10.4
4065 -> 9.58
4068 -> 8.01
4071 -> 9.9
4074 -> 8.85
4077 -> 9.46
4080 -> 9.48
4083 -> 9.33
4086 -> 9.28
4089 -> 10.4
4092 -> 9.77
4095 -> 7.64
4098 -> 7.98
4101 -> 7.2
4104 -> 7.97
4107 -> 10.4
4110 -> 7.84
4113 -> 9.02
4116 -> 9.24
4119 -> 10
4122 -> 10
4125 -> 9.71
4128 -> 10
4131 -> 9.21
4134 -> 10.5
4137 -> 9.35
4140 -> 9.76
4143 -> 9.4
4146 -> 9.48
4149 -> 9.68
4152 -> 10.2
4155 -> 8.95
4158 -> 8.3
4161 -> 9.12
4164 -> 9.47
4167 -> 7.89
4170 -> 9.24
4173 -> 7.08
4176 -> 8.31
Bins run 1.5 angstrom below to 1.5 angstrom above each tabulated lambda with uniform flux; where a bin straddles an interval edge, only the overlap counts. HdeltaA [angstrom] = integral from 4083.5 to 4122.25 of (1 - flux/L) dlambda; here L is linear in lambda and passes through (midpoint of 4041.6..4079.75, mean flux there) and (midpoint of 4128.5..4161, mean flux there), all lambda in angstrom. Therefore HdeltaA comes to 1.9 angstrom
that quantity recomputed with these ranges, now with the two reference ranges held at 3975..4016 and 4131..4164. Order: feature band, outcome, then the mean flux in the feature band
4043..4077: -1.1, 9.36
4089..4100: 0.7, 8.67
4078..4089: -0.4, 9.51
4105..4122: 0.0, 9.32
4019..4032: -1.2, 9.72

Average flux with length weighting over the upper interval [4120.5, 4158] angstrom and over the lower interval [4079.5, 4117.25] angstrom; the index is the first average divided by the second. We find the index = 1.09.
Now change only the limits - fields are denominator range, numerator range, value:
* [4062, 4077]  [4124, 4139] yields 1.05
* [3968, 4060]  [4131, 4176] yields 1.04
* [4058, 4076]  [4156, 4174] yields 0.92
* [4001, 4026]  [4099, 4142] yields 0.92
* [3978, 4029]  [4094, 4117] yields 0.90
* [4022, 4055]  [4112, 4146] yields 1.03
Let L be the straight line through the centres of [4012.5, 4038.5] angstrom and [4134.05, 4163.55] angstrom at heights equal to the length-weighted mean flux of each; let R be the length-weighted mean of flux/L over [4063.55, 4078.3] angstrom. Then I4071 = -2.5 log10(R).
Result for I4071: 0.06 mag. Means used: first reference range 9.8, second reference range 9.42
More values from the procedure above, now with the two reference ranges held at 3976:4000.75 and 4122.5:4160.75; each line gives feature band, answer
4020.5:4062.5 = -0.087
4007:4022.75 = -0.214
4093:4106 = 0.169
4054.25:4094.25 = -0.051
